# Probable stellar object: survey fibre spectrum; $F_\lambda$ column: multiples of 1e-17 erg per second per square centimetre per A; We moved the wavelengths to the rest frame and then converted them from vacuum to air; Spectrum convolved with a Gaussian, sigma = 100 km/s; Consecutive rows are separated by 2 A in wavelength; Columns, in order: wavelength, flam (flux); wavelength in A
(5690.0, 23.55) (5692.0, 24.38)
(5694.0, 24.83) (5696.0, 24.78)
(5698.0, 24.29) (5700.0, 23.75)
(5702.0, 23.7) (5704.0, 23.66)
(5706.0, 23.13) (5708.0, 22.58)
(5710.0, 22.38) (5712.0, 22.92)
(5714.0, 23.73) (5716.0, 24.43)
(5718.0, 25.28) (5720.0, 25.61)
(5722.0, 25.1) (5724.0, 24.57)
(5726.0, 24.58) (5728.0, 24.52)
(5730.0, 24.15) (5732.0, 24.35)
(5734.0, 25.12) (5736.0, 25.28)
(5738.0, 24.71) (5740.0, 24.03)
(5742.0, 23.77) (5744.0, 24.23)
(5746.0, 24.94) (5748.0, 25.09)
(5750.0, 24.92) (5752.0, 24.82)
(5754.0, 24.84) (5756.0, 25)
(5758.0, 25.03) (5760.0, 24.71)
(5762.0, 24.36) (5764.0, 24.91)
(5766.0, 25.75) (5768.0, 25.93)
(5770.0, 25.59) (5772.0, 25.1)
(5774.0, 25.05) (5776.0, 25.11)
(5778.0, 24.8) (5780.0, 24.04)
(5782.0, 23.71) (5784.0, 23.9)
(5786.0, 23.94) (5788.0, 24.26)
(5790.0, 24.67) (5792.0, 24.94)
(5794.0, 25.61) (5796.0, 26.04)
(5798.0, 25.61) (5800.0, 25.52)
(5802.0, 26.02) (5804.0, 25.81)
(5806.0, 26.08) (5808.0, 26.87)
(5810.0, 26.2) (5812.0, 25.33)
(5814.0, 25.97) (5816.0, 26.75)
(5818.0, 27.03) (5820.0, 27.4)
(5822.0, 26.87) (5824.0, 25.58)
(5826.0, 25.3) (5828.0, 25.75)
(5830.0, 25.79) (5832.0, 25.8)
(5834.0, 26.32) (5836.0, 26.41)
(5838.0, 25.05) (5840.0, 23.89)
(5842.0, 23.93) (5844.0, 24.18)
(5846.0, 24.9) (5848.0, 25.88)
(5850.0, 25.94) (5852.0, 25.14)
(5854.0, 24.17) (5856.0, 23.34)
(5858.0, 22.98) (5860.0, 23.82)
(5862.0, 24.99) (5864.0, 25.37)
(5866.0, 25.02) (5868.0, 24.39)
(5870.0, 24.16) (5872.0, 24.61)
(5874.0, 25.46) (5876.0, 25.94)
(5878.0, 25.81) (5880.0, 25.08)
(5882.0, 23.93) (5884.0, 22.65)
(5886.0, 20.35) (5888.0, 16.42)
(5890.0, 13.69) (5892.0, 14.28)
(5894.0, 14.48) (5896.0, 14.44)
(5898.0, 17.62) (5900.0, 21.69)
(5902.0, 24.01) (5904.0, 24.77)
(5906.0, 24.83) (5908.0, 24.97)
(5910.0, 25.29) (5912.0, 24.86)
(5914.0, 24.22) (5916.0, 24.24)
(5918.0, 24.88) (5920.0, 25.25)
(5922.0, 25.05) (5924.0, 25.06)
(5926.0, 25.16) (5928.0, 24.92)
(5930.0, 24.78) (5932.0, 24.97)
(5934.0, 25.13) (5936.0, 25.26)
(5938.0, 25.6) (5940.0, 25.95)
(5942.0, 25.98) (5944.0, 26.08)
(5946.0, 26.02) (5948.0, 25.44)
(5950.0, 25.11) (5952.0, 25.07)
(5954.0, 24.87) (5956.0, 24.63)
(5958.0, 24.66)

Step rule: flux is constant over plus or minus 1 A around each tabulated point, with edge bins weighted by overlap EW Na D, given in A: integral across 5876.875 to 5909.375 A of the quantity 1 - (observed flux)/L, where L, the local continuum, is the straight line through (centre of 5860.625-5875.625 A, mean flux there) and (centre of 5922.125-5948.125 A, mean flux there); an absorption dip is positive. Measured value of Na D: 5.7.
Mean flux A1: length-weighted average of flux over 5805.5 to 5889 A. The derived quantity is 24.9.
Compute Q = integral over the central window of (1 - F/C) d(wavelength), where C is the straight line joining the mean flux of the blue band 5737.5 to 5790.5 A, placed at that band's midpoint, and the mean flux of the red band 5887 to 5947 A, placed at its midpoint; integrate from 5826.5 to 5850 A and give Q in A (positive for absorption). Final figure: -1.4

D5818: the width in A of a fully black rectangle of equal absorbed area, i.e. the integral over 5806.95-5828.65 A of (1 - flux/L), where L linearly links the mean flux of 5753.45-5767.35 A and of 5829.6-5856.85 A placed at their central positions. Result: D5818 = -1.09 A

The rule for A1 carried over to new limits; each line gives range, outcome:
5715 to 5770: 24.8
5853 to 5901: 21.9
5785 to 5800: 25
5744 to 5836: 25.4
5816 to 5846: 25.7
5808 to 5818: 26.2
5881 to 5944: 22.8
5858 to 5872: 24.5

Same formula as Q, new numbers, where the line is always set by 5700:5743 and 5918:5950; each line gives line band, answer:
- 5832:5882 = 0.1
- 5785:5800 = -0.3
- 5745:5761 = -0.4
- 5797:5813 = -0.8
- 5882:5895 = 3.9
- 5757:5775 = -0.6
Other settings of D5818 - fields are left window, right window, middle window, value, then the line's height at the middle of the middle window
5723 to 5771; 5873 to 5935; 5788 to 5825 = -3.0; 24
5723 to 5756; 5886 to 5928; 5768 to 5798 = -1.2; 23.9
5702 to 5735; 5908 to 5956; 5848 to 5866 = 0.2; 24.8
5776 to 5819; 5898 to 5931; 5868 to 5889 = 1.0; 24.7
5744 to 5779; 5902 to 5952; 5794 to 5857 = -1.4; 25.1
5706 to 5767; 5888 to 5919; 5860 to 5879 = -2.8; 21.8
